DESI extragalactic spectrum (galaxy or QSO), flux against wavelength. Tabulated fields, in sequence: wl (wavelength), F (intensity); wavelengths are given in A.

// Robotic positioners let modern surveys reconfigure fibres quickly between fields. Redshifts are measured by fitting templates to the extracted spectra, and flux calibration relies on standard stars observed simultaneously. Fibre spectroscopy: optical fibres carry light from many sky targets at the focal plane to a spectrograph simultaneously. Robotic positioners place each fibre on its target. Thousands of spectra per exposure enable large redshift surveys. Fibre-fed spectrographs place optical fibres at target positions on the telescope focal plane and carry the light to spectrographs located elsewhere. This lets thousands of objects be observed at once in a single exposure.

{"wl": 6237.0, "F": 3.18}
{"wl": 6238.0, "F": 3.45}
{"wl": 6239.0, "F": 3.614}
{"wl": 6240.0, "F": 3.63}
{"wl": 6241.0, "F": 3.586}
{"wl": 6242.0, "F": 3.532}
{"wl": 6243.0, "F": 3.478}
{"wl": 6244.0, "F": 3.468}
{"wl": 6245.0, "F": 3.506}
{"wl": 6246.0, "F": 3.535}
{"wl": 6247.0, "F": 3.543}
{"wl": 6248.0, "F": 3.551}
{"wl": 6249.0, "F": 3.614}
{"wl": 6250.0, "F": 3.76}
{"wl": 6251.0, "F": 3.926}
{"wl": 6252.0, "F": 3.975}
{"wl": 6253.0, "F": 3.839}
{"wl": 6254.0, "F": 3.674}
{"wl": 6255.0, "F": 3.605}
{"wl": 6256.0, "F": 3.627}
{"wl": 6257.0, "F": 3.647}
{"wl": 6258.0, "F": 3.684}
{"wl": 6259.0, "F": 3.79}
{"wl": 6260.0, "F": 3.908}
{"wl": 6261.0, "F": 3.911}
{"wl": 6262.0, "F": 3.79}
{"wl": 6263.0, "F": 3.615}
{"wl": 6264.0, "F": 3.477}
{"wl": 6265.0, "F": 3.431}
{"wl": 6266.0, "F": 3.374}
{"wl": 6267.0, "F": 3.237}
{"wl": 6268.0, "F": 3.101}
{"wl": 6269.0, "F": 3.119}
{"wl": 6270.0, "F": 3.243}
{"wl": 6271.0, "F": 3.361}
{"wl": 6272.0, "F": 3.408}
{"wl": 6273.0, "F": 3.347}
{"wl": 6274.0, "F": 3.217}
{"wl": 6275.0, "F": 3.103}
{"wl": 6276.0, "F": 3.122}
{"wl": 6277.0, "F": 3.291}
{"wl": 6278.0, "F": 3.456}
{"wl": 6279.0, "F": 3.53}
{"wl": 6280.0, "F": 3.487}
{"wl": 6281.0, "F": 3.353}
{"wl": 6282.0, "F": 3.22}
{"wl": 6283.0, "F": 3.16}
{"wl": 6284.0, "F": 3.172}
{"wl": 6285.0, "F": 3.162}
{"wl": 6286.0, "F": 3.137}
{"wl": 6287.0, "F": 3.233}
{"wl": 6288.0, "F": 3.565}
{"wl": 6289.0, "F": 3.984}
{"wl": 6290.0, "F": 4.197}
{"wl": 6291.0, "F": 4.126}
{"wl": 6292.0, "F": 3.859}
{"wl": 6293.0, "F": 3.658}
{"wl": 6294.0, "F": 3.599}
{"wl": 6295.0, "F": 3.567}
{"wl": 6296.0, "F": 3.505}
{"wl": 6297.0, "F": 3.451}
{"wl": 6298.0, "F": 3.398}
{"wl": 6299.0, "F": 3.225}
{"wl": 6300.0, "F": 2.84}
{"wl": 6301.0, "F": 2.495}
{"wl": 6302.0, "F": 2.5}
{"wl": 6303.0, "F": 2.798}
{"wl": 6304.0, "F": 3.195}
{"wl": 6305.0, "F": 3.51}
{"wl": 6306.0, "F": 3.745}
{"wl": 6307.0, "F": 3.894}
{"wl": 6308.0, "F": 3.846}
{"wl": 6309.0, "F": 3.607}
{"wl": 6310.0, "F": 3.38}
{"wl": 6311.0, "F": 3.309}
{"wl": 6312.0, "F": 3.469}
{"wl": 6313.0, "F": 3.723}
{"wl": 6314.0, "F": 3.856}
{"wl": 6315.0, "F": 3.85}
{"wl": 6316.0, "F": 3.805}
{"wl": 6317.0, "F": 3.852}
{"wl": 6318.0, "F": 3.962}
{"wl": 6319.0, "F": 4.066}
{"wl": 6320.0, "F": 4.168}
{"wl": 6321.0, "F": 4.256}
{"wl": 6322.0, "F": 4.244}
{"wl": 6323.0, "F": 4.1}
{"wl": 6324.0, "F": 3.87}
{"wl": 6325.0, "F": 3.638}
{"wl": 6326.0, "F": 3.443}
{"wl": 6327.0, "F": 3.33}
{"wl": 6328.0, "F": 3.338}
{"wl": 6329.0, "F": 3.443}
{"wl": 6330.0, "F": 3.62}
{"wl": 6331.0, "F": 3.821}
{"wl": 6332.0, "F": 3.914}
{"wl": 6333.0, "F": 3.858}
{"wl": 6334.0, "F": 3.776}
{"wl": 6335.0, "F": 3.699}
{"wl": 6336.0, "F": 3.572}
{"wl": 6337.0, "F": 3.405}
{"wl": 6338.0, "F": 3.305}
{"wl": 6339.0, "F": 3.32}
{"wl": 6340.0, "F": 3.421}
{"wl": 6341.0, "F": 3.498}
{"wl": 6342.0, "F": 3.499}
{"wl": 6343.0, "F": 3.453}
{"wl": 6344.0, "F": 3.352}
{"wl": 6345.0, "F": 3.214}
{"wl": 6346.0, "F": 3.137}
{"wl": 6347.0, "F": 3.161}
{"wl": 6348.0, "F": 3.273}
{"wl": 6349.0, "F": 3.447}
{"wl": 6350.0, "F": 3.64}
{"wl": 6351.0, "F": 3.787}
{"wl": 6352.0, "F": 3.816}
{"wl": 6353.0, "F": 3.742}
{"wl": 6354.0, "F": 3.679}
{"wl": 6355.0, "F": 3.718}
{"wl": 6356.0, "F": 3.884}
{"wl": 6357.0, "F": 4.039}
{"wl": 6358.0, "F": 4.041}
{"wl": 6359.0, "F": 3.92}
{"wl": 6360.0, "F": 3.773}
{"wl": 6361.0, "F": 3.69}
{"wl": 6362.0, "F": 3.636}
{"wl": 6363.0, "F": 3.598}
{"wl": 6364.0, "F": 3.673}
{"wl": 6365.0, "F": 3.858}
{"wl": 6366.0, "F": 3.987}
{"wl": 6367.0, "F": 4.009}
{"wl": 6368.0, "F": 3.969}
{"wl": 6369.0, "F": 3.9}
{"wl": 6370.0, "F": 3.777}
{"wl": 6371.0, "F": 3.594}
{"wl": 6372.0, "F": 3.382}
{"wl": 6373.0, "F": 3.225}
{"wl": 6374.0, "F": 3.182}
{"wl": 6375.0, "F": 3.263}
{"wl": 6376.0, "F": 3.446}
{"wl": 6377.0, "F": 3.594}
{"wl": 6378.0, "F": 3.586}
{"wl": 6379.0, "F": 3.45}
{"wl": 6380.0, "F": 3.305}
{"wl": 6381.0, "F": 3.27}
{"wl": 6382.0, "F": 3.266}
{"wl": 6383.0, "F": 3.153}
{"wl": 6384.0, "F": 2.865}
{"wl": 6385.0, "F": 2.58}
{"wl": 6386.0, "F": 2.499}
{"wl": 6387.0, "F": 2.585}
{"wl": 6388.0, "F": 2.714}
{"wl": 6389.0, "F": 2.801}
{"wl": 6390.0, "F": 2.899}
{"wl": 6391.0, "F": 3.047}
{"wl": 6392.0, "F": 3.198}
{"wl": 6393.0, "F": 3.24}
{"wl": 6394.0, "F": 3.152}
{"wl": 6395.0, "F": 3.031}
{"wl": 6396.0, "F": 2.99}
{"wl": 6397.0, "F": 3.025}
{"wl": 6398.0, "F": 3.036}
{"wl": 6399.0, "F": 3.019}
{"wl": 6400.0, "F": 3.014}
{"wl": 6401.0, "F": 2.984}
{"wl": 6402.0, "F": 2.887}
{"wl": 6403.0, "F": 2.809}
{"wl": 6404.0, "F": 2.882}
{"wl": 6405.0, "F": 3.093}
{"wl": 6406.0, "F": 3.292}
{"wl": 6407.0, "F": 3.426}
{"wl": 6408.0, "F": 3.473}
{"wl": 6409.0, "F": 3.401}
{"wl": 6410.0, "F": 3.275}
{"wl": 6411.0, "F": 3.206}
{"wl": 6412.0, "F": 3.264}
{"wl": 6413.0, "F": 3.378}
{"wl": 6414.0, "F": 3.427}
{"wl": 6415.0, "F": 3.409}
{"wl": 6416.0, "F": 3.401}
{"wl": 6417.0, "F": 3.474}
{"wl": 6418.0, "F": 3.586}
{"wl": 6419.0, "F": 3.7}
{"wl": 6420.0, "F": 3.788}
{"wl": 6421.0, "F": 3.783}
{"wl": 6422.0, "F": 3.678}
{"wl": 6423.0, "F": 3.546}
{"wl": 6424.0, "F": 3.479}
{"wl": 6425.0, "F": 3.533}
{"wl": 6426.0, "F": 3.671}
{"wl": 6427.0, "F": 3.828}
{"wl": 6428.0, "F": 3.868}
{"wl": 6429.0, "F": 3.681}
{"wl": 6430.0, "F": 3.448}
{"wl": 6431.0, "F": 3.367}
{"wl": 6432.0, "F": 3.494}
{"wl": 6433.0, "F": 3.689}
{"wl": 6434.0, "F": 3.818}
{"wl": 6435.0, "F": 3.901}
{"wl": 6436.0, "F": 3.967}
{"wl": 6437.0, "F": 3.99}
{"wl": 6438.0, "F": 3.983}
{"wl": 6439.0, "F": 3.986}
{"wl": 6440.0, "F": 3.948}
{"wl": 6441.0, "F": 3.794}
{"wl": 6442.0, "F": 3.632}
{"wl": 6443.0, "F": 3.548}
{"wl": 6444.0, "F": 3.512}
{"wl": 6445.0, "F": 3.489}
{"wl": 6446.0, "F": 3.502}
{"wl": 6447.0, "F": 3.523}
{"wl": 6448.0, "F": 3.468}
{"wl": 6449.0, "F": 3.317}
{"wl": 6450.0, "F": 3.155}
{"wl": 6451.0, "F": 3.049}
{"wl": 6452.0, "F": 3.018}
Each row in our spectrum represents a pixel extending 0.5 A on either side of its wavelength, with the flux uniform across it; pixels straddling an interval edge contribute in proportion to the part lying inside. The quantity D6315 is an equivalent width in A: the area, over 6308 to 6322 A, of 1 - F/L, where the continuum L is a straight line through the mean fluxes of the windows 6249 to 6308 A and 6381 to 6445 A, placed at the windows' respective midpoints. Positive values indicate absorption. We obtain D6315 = -1.54 A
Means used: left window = 3.46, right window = 3.36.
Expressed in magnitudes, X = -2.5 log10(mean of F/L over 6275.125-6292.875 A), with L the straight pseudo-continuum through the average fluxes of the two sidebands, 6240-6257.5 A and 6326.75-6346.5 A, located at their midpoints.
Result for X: 0.03 mag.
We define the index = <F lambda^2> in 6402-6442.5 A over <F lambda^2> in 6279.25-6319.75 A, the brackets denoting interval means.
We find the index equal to 1.1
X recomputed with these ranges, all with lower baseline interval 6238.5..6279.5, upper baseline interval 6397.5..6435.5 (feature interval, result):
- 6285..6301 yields -0.002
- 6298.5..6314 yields 0.056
